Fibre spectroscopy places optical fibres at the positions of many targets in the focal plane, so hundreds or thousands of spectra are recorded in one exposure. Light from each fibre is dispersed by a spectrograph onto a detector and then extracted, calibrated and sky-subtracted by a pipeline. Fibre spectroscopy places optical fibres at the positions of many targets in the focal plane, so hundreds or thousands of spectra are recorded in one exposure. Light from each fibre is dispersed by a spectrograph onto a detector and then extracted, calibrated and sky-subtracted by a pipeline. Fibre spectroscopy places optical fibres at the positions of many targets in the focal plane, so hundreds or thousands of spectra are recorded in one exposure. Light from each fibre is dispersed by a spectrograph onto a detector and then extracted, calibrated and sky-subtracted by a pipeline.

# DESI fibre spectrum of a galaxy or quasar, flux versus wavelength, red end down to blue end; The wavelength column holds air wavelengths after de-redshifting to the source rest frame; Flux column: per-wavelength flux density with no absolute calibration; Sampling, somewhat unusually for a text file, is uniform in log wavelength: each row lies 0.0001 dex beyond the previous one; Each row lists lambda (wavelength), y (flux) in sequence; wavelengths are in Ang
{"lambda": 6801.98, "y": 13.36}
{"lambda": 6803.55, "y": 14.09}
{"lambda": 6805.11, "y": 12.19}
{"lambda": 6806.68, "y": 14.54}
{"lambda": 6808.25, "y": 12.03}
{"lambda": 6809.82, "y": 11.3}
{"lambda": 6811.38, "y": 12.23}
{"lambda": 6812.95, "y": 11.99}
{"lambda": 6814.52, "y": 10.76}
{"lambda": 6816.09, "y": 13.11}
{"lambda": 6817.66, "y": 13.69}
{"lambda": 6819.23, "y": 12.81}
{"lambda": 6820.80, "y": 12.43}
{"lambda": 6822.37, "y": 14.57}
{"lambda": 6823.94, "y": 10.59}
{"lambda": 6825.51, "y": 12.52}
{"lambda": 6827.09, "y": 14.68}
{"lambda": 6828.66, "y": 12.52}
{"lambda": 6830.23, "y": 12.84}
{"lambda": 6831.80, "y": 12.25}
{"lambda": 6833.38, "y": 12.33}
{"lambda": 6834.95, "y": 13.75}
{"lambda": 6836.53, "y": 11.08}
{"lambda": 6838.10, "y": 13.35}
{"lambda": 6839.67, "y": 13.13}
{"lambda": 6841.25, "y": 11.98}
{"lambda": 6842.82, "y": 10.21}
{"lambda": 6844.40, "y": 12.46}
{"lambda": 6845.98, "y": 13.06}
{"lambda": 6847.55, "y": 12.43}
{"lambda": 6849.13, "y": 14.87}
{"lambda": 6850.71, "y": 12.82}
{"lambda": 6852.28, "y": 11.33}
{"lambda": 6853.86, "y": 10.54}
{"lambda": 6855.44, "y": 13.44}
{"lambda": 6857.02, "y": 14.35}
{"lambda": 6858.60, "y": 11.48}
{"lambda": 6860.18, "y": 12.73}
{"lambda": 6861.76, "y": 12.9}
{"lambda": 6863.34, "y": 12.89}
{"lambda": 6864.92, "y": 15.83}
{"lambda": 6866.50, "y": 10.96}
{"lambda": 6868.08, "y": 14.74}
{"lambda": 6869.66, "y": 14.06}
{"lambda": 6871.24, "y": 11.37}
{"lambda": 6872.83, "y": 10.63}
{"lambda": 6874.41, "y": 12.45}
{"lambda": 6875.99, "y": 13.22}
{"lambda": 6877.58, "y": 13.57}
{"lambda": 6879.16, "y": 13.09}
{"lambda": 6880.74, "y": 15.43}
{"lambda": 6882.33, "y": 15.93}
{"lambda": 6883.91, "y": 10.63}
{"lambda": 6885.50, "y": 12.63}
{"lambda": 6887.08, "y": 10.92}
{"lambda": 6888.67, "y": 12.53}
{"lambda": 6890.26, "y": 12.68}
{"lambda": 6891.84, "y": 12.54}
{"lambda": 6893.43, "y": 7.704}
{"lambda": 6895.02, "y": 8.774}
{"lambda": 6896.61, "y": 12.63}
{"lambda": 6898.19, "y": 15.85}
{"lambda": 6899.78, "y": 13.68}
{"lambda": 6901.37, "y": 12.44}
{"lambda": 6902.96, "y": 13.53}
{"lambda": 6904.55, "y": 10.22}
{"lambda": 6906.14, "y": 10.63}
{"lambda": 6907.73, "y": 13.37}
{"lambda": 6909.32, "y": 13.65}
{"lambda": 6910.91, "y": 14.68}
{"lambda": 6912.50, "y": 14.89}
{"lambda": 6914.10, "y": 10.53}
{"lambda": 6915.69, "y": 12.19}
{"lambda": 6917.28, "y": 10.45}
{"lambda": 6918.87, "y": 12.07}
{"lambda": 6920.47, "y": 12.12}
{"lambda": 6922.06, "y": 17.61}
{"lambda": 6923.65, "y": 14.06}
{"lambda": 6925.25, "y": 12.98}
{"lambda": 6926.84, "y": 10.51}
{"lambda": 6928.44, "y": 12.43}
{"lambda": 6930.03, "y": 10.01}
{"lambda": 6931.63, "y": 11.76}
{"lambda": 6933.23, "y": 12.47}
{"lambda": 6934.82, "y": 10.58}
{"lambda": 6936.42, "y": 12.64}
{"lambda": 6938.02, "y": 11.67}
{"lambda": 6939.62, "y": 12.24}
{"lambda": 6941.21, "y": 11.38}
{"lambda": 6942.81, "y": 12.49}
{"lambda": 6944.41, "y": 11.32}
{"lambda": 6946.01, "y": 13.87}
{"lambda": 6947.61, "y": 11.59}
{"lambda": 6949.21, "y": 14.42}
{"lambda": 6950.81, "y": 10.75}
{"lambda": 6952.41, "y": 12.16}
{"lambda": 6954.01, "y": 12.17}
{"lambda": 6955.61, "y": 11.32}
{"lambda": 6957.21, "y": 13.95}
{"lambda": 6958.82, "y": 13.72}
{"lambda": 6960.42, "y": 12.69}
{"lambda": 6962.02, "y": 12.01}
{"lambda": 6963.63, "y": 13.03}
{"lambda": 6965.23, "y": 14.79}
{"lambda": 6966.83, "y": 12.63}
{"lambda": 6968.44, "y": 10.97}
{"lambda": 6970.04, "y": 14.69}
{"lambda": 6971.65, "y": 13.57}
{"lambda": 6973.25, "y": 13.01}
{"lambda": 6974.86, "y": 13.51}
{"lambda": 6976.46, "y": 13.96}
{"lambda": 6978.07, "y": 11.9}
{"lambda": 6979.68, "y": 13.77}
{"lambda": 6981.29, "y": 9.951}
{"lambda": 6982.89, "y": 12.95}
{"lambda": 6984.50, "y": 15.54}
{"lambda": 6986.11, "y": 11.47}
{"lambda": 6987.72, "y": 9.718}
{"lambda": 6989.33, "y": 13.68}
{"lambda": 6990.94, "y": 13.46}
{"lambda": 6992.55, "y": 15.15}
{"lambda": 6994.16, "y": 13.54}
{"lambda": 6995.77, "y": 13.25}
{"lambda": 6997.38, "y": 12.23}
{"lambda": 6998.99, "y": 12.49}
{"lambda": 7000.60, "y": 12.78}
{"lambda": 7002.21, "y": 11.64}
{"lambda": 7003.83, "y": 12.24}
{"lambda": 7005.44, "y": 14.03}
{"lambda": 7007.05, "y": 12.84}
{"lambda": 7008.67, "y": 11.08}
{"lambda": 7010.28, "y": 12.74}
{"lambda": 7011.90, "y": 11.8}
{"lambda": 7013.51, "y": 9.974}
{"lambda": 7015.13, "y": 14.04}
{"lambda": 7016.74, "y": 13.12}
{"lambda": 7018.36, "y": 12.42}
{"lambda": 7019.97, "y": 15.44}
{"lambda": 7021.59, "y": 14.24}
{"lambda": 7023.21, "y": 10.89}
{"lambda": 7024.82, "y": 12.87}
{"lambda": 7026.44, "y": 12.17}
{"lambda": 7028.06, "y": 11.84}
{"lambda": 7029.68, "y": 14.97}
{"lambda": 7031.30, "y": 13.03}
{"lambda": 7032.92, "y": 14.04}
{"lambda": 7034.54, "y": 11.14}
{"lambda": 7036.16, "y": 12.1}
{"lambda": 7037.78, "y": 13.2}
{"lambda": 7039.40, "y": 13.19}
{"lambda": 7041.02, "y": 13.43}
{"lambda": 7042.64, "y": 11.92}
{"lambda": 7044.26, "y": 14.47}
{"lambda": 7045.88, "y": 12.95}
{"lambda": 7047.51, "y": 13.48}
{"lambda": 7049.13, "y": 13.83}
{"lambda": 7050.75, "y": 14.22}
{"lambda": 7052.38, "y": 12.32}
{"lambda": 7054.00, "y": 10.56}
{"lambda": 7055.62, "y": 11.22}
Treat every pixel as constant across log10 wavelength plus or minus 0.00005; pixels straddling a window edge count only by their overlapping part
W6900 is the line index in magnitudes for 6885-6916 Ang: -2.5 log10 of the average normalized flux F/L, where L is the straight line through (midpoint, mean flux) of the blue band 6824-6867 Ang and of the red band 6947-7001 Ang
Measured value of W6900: 0.04 mag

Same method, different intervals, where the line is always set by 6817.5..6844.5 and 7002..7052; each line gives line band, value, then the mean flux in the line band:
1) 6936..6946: 0.060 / 12.1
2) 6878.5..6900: 0.019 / 12.5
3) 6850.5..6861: 0.024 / 12.4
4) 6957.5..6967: -0.036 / 13.2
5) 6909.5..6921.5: 0.012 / 12.6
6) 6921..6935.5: 0.021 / 12.5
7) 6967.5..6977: -0.038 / 13.3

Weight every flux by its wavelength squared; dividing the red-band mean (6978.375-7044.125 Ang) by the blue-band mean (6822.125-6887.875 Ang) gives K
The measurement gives 1.05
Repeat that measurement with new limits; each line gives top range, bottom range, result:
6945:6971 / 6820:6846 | 1.06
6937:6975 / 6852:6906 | 1.03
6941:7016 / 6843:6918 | 1.04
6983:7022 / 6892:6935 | 1.07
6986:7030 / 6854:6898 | 1.05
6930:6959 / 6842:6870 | 0.97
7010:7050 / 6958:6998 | 1.01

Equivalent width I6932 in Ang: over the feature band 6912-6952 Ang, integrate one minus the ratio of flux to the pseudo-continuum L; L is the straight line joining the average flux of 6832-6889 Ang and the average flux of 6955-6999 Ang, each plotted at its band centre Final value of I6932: 1.95 Ang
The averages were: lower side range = 12.7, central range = 12.3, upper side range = 13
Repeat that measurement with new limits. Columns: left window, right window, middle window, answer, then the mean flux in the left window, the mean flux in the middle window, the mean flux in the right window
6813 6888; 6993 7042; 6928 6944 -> 1.3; 12.7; 11.7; 12.8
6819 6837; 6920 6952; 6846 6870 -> -0.7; 12.7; 13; 12.3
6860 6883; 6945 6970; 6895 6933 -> 1.2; 13.3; 12.6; 12.7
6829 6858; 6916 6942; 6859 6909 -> -0.9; 12.6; 12.6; 12.2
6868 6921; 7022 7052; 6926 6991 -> 1.4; 12.5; 12.4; 13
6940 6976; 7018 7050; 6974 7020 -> 0.6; 12.7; 12.7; 13.1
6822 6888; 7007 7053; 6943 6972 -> 0.2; 12.8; 12.7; 12.9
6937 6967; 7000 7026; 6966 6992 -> -0.5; 12.5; 12.8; 12.6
